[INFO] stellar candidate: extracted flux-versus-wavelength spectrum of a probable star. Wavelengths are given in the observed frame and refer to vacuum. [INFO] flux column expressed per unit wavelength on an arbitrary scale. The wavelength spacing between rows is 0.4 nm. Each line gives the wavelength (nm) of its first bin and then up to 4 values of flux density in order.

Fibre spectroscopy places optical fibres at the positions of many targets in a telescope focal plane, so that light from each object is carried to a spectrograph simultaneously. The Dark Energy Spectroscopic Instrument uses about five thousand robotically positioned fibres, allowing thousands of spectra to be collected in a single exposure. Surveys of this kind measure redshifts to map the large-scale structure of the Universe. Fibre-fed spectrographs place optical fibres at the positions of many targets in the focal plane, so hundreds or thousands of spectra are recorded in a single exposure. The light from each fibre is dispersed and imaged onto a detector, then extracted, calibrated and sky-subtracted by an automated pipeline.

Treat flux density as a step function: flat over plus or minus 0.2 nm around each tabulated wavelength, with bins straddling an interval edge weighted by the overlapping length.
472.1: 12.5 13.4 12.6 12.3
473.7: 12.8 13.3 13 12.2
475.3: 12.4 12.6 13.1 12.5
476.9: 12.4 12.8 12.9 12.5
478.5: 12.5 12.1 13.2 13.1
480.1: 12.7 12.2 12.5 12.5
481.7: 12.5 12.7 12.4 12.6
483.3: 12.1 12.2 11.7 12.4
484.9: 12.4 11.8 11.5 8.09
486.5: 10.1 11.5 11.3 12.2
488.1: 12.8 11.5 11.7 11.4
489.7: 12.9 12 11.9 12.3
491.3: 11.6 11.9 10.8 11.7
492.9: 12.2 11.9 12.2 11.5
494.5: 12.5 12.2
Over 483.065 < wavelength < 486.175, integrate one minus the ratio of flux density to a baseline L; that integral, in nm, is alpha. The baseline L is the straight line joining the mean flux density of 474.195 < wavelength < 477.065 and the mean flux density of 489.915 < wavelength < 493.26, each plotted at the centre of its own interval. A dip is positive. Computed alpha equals 0.13 nm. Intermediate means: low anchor 12.6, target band 11.7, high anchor 11.8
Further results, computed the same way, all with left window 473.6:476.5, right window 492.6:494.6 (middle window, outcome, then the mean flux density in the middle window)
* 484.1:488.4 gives 0.31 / 11.4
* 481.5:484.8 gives 0.03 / 12.3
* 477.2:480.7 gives -0.02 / 12.7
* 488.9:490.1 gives 0.01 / 12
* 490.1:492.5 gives 0.08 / 11.7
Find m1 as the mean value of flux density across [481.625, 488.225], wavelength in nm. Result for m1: 11.8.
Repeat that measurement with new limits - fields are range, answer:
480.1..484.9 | 12.4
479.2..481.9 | 12.7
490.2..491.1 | 12.1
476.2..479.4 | 12.6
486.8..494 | 11.9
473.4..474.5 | 13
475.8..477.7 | 12.7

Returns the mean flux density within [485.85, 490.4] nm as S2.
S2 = 11.4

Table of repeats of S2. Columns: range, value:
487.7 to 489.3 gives 12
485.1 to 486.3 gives 10.5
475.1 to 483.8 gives 12.6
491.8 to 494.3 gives 11.7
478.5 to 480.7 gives 12.6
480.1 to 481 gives 12.4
